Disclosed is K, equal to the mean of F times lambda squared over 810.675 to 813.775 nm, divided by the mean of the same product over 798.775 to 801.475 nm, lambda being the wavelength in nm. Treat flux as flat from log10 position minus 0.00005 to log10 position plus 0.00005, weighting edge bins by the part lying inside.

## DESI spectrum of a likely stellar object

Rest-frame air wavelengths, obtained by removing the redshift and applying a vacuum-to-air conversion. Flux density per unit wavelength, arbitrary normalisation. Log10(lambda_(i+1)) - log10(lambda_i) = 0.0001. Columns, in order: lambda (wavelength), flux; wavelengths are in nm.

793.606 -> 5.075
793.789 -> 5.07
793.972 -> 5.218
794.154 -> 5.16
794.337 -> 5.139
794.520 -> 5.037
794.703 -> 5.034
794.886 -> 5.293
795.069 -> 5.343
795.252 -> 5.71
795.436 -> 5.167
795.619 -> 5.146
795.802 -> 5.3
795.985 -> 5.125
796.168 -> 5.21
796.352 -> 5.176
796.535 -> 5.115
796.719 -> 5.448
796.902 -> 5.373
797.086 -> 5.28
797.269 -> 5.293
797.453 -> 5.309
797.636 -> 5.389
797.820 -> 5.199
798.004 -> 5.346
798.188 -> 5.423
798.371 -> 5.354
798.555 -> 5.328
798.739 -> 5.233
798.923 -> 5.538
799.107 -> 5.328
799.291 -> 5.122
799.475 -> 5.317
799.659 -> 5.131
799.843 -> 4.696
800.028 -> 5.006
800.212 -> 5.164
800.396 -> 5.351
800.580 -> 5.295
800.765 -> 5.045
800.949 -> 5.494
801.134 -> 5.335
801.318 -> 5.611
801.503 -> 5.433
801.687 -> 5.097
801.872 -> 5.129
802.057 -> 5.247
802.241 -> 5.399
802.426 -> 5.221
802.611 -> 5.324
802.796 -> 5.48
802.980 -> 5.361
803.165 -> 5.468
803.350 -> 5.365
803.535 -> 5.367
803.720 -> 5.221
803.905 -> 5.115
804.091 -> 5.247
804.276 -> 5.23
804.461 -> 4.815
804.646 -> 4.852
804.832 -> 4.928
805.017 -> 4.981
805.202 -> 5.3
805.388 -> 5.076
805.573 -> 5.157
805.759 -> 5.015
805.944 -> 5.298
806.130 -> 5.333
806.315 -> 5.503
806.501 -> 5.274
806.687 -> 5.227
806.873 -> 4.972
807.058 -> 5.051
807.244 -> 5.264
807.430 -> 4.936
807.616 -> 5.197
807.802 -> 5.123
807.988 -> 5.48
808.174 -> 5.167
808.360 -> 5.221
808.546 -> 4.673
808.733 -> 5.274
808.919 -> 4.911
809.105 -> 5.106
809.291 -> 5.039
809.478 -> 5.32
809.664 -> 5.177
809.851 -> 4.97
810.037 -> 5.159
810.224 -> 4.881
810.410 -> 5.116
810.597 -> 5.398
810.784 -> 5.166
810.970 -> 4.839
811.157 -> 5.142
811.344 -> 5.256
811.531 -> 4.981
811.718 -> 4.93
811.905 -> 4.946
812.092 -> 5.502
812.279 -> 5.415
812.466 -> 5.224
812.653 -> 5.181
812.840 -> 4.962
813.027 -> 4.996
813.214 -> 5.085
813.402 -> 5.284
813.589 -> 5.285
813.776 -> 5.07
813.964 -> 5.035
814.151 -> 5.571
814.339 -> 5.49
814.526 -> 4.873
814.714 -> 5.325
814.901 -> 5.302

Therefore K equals 1.01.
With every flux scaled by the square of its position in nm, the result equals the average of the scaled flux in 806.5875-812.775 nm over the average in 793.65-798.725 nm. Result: 1.01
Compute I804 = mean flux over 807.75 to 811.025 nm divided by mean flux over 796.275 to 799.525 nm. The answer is 0.96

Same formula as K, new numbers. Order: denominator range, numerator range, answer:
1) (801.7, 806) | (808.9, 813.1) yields 1.00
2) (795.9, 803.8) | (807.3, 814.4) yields 1.00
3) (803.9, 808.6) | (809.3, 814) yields 1.01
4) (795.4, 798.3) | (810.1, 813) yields 1.01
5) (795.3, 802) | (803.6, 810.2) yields 1.00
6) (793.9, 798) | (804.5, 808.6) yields 1.00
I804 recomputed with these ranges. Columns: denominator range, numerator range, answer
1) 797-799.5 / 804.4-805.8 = 0.94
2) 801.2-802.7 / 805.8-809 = 0.97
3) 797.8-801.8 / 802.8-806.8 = 0.99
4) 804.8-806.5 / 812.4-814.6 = 1.00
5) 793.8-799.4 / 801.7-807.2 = 0.99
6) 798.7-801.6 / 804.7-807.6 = 0.98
